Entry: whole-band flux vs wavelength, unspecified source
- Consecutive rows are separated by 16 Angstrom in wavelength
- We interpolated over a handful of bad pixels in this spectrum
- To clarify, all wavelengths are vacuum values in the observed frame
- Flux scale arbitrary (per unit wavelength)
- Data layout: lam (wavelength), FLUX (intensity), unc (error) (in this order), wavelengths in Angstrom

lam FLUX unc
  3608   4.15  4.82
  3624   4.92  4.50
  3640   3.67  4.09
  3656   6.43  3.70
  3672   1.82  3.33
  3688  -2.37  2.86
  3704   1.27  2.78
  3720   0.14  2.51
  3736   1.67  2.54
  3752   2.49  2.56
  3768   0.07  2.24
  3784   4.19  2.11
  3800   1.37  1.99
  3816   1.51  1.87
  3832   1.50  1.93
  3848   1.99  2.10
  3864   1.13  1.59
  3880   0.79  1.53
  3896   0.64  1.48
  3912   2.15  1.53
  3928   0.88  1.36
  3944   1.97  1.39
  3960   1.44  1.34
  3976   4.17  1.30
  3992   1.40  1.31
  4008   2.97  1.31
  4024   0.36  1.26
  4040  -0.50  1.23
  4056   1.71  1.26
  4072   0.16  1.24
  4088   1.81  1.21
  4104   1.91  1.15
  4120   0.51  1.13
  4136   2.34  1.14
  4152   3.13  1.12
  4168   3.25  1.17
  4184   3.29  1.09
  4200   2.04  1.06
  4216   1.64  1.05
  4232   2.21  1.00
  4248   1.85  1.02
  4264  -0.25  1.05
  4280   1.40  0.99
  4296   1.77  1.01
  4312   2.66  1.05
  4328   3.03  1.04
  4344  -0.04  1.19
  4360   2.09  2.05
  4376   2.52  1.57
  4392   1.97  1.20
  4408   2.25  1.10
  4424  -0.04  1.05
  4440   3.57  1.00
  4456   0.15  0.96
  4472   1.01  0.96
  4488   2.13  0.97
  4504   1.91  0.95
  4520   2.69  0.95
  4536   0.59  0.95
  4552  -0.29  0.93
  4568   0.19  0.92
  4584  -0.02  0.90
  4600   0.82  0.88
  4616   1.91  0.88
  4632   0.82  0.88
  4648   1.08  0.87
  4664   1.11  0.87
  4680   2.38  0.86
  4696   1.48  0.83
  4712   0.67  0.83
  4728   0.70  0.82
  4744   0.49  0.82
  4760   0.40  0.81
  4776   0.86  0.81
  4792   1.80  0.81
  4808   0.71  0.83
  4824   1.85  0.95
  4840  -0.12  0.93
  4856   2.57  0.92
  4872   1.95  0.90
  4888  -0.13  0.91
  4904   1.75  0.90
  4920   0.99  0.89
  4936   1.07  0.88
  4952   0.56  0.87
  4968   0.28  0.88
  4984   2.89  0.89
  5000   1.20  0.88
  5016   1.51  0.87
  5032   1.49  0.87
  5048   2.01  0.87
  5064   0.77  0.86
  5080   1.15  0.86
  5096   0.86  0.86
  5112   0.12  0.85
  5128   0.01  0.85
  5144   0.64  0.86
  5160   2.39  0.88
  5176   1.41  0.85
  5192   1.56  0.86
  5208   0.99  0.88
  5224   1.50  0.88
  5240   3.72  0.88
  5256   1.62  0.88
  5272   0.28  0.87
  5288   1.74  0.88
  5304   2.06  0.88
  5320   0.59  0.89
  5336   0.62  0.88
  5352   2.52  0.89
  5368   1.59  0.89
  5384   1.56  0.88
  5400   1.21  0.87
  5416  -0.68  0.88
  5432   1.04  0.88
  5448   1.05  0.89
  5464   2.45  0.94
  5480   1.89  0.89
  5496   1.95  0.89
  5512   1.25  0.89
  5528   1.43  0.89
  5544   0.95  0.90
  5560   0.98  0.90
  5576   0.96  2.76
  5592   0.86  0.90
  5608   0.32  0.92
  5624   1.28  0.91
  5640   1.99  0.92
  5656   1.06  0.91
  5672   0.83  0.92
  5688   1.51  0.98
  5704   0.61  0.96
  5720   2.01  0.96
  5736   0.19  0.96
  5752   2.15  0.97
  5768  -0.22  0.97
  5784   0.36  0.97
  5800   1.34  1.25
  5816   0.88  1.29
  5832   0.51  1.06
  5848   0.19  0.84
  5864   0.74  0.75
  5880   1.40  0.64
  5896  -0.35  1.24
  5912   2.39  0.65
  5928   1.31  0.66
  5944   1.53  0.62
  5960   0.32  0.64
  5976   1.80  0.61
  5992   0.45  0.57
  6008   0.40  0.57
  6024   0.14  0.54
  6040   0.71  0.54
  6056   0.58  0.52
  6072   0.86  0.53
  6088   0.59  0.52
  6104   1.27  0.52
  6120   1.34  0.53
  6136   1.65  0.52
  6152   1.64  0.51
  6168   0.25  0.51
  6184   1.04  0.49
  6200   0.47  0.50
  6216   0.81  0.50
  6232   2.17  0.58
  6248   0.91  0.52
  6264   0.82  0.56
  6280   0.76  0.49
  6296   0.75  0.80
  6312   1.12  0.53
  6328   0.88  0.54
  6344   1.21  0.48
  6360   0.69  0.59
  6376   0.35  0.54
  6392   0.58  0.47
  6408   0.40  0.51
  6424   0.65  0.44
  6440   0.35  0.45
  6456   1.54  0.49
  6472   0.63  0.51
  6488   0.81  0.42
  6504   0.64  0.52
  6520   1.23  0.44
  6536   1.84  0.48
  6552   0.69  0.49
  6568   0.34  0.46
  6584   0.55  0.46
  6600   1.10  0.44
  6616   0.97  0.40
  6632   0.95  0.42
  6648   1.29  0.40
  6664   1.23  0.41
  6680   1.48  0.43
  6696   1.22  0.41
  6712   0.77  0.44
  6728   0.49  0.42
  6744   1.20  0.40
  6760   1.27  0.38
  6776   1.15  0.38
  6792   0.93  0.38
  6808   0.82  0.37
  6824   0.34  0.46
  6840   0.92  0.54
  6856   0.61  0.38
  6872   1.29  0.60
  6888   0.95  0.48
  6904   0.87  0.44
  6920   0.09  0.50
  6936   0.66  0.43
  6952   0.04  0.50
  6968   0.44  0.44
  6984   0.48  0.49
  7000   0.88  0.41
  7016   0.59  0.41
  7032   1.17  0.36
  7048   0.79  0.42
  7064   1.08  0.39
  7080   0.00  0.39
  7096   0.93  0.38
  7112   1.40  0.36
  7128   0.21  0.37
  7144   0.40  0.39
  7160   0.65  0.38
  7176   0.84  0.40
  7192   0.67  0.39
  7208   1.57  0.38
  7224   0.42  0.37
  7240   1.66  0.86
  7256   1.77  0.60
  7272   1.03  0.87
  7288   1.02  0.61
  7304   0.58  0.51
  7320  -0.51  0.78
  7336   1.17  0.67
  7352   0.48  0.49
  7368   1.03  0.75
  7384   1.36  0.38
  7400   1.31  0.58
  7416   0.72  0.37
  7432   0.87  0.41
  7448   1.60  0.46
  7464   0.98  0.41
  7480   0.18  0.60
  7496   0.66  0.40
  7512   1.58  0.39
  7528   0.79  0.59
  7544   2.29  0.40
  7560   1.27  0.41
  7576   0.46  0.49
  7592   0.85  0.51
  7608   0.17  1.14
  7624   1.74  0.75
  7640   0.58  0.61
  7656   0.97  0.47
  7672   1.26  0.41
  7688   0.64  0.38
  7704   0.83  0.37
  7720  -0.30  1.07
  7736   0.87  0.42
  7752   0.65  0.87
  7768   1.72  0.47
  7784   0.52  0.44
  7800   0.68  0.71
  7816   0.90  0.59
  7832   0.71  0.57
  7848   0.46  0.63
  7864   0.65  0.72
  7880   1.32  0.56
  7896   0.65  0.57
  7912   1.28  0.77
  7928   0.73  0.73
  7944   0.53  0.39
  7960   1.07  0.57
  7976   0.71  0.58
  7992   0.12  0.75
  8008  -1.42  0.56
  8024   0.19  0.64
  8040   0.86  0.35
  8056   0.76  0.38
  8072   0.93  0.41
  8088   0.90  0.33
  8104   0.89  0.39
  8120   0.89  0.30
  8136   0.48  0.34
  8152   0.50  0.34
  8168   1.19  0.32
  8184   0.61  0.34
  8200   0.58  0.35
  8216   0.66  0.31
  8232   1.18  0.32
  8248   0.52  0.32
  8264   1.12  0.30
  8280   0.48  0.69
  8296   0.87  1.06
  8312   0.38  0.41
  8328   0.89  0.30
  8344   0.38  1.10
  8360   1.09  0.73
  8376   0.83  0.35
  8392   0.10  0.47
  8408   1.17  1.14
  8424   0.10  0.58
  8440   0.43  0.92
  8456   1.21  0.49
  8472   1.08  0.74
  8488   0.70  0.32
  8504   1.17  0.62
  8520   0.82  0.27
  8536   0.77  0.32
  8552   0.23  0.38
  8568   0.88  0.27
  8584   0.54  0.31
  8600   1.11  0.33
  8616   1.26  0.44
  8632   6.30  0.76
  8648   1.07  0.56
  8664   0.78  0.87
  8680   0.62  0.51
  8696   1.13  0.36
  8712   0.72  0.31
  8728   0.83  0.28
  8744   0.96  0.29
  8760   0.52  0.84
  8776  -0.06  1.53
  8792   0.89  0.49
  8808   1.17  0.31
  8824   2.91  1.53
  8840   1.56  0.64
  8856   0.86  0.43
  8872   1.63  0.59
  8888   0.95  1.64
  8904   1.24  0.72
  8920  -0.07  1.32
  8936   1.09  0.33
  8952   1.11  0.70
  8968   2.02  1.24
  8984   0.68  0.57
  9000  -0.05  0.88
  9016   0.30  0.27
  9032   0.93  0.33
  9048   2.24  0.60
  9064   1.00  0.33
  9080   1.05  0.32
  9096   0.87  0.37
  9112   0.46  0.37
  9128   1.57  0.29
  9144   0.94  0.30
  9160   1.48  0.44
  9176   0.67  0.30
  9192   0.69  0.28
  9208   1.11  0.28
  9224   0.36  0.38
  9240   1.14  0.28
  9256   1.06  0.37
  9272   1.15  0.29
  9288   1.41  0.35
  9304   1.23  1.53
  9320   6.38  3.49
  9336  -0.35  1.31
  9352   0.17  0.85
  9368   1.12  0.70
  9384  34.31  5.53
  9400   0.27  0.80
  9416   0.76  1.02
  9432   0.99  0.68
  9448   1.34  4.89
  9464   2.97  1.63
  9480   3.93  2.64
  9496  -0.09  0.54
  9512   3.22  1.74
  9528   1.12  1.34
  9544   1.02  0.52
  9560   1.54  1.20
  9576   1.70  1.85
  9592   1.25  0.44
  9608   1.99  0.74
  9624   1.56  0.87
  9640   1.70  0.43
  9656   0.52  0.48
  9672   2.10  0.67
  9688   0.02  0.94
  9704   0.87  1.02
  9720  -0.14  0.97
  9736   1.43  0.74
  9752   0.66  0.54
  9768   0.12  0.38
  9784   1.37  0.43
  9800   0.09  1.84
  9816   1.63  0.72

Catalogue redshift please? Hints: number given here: 1.31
